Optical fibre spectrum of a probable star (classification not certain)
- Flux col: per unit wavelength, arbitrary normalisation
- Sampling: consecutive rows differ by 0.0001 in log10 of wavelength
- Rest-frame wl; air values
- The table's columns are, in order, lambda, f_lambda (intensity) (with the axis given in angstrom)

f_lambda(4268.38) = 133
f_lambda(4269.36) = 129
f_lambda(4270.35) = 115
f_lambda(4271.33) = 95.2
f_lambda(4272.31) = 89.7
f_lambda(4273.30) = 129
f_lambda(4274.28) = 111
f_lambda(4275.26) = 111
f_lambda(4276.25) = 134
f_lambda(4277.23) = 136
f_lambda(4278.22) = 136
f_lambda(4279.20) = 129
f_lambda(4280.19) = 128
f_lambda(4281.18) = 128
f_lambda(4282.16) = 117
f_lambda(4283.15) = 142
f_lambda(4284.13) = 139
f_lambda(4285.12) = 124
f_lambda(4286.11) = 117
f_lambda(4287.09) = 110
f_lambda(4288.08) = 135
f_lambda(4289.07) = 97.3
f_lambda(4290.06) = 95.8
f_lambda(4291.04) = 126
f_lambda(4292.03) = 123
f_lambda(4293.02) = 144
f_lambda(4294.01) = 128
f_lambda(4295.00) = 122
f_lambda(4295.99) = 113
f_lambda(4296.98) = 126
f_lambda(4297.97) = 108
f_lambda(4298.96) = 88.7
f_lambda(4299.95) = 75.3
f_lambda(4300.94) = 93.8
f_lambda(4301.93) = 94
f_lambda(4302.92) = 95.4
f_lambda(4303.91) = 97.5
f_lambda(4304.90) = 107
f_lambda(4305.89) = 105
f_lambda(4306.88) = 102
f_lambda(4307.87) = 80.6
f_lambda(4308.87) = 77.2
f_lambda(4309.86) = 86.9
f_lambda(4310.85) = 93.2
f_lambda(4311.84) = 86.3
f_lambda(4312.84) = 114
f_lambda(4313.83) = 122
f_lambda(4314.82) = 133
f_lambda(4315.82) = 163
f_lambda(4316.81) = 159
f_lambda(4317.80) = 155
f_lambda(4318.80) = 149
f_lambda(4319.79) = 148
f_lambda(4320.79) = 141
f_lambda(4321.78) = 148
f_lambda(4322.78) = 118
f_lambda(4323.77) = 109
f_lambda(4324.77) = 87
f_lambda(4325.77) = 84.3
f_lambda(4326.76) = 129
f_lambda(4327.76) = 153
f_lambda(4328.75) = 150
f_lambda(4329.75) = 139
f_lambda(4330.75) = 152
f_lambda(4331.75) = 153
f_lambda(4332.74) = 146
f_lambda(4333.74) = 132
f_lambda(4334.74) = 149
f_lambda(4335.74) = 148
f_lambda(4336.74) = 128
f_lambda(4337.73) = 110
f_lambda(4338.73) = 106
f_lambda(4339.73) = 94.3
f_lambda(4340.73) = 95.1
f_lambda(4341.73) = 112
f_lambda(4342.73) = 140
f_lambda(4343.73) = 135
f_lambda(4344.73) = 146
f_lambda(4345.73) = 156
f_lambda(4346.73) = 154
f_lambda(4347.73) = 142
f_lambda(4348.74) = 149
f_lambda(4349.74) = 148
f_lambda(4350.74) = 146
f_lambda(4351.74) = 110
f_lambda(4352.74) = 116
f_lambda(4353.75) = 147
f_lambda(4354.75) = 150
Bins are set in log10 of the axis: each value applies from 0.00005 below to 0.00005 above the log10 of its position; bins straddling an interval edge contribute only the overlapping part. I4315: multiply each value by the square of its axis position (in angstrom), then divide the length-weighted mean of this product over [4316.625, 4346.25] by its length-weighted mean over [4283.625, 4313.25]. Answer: 1.3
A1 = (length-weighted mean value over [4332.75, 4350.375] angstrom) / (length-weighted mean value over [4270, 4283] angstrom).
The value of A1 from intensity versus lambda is 1.10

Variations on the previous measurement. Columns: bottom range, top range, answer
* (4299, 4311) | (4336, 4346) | 1.32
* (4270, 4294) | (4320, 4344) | 1.05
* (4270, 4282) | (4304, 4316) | 0.87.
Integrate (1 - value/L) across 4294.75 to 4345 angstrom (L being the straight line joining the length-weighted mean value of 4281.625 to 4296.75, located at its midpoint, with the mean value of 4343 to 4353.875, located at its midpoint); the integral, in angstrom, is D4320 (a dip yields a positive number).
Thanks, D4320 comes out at 4.75 angstrom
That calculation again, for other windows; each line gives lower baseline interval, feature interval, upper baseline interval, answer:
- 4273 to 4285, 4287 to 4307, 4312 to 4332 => 3.3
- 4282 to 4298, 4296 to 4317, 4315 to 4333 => 4.1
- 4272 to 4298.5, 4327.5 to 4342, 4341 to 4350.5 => 0.7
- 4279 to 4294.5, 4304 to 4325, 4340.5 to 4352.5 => 1.9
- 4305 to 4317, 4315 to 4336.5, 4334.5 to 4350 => -3.5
